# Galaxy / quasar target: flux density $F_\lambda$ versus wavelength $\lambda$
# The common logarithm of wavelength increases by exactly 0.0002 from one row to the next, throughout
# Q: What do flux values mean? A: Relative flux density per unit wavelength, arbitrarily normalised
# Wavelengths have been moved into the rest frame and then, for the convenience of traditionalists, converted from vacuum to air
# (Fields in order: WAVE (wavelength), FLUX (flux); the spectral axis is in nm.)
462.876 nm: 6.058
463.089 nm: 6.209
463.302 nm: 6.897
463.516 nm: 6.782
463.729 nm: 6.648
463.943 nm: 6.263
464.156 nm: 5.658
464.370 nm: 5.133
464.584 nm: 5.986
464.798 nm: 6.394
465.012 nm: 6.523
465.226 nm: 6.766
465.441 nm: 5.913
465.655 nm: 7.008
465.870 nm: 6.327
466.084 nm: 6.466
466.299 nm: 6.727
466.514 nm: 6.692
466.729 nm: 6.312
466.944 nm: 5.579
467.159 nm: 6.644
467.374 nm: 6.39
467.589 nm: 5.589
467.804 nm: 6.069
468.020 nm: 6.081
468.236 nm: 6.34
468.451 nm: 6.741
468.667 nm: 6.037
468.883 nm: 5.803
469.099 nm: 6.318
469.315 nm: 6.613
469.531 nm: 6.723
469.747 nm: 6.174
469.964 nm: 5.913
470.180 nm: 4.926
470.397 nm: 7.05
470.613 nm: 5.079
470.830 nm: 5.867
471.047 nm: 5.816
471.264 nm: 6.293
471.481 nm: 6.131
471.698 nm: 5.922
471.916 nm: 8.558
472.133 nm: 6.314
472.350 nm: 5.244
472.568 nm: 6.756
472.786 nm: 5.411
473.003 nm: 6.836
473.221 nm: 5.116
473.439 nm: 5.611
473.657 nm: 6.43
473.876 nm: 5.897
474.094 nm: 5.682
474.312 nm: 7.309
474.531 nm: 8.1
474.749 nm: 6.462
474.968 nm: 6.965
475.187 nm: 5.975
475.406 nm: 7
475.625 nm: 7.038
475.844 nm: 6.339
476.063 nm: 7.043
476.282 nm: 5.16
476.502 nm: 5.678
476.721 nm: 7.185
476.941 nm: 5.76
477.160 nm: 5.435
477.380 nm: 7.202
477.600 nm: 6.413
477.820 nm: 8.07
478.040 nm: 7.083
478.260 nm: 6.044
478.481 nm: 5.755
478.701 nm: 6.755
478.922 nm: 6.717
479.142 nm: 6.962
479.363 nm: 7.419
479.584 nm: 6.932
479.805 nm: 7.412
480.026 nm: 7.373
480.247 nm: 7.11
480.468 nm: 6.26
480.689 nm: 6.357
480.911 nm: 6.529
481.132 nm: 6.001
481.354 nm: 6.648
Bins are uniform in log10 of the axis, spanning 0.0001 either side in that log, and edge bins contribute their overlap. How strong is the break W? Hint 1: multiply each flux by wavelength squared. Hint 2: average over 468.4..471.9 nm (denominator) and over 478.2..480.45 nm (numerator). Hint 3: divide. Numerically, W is 1.16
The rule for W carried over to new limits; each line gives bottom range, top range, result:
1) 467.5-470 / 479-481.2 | 1.16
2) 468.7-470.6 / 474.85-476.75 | 1.08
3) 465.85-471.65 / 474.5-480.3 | 1.13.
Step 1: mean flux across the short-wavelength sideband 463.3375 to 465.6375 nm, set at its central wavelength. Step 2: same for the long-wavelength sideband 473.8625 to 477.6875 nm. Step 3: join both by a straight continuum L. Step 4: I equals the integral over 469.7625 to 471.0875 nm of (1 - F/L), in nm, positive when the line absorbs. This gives 0.121 nm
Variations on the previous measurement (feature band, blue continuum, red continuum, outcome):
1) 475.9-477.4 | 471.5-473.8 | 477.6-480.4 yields 0.12 nm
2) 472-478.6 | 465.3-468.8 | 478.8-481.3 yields 0.25 nm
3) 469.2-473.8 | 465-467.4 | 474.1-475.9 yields 0.38 nm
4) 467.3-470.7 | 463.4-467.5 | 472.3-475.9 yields 0.12 nm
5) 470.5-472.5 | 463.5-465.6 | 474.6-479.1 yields 0.07 nm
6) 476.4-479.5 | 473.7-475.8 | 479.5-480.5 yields 0.14 nm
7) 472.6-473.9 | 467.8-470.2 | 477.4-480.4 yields 0.11 nm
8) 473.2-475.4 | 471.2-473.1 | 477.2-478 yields 0.07 nm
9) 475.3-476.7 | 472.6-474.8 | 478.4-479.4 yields 0.01 nm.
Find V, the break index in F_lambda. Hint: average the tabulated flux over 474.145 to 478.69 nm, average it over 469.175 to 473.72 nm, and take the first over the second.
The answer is 1.1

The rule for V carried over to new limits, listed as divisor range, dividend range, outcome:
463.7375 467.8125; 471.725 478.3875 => 1.03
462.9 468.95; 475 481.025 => 1.06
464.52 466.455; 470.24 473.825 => 0.95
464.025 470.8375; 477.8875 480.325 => 1.11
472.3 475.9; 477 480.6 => 1.06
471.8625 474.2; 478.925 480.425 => 1.17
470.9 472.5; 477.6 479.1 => 1.06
